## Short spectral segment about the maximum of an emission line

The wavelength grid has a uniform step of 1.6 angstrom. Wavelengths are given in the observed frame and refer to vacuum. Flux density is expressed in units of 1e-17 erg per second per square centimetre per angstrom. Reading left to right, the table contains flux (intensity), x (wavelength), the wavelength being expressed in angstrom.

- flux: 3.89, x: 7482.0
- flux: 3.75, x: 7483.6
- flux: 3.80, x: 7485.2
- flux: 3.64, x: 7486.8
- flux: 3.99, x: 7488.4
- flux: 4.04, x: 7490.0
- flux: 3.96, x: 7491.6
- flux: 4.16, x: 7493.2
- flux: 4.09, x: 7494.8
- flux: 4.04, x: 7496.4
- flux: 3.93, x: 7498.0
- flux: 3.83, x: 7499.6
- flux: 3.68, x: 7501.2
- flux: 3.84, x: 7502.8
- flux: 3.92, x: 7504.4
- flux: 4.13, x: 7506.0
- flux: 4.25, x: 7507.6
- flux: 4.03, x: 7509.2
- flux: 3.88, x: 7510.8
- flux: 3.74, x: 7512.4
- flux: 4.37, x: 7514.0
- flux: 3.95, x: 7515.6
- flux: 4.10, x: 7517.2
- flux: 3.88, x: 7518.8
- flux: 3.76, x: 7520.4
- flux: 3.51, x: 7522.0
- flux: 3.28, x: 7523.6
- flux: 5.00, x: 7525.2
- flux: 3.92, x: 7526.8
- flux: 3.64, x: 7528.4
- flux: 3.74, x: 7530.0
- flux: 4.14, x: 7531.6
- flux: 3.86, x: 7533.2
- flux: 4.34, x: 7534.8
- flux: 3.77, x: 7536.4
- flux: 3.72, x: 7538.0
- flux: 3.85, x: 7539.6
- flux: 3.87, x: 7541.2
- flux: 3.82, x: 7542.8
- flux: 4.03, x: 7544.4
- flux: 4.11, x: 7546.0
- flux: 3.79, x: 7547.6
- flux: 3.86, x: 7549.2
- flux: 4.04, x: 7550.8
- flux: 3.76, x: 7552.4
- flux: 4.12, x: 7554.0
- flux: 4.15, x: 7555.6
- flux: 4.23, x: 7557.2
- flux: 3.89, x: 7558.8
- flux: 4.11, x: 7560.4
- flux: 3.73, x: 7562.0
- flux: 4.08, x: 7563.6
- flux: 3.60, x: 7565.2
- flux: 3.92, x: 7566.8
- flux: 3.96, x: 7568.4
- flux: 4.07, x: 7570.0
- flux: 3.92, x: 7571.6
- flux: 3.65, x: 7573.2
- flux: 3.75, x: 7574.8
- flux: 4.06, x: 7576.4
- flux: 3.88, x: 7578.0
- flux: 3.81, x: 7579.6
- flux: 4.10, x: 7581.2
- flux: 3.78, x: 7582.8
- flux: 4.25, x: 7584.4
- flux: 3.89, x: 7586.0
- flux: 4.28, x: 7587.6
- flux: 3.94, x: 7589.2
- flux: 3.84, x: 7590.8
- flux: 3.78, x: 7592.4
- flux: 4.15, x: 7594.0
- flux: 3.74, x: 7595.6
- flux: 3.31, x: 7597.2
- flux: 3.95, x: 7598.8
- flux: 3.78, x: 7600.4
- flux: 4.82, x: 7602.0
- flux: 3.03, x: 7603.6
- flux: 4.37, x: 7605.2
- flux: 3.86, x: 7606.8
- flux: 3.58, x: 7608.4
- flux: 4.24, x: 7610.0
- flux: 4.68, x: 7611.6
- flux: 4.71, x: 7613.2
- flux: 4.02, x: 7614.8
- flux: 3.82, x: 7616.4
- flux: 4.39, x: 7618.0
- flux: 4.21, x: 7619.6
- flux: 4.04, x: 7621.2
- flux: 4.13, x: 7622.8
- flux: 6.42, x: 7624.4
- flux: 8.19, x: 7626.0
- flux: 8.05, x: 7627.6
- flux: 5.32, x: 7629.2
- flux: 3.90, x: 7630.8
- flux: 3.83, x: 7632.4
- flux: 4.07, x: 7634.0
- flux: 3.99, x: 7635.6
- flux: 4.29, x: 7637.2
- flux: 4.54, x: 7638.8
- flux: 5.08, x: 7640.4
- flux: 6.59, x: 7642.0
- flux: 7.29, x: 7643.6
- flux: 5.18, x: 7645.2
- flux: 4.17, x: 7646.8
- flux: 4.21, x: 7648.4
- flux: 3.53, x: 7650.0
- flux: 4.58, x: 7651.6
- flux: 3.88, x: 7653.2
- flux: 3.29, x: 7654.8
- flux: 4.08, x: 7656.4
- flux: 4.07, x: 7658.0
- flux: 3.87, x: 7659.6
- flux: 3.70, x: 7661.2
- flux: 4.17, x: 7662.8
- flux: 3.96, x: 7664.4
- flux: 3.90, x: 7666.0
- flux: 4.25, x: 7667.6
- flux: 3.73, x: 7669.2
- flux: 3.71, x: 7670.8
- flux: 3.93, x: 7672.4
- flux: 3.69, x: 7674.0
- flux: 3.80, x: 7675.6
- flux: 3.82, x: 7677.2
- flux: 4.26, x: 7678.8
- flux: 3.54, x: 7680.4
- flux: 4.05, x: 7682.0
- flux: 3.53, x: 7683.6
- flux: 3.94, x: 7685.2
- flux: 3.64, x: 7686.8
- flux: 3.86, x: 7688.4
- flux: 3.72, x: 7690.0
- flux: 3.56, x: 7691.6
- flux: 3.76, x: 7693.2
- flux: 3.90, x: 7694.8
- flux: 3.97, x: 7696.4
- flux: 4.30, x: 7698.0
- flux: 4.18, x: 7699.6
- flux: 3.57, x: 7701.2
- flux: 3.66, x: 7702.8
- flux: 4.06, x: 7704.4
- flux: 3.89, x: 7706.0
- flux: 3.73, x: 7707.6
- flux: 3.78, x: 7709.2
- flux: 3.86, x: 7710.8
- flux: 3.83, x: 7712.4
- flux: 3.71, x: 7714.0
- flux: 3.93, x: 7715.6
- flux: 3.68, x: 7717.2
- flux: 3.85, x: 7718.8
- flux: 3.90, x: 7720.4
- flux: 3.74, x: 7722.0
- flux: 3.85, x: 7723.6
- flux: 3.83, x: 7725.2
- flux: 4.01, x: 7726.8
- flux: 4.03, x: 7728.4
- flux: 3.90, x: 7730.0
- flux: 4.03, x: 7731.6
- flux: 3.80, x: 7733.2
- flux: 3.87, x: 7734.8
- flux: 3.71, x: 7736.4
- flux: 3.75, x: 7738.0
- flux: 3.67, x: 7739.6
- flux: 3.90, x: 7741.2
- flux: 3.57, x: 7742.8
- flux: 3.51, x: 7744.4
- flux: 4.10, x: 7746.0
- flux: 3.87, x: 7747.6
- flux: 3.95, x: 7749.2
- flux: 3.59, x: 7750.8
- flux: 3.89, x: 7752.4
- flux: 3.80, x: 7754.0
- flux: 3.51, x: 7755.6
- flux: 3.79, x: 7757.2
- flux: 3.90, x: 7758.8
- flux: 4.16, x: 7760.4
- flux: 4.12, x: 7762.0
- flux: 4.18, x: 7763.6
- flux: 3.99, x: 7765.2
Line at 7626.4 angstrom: [S II] 6716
